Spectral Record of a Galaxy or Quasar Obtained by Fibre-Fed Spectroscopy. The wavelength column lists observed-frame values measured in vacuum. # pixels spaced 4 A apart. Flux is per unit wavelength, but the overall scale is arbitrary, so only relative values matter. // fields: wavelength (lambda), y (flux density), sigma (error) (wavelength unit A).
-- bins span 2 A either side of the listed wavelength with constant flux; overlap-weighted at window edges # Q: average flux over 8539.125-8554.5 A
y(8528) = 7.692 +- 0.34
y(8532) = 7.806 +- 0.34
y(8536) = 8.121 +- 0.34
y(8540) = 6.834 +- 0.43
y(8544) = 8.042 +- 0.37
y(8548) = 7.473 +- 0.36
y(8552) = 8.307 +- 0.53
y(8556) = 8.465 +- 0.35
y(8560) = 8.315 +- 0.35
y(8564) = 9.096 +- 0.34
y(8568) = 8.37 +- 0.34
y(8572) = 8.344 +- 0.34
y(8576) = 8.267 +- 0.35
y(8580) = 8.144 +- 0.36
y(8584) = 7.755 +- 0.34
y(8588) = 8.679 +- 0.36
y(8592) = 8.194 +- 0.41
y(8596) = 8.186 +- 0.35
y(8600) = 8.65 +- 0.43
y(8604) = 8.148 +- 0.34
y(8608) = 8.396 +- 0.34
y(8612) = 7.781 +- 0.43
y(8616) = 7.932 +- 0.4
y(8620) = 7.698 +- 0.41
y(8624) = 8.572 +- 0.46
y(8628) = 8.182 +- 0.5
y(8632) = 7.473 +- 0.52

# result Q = 7.75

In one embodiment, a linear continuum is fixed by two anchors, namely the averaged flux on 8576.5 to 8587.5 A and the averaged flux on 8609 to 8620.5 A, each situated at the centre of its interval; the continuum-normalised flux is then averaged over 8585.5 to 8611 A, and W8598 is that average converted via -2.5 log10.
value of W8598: -0.05 mag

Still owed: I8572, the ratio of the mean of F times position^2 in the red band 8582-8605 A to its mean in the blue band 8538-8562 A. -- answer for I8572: 1.1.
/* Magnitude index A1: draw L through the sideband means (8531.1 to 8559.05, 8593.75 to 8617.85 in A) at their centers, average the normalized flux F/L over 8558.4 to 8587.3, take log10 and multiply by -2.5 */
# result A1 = -0.04 mag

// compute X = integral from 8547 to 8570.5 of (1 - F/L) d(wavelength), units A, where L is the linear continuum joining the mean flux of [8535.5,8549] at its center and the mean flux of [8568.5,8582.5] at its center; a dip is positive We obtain -1.4 A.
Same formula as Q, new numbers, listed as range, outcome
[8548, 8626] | 8.26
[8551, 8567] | 8.55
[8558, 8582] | 8.42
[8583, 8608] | 8.3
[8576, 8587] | 8.07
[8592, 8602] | 8.37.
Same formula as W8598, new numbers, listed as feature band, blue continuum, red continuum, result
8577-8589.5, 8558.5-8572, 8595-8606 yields 0.036 mag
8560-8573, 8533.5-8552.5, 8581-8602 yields -0.077 mag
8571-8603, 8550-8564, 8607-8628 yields 0.000 mag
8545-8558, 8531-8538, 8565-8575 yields 0.016 mag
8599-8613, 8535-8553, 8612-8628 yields -0.036 mag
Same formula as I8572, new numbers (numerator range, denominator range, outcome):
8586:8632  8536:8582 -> 1.02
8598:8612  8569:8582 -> 1.01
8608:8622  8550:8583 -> 0.95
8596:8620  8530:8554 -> 1.06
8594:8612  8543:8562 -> 1.03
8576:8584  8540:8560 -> 1.02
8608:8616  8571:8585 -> 0.99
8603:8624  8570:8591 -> 0.98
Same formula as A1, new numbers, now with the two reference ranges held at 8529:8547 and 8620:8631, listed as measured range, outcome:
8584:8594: -0.04 mag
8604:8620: 0.01 mag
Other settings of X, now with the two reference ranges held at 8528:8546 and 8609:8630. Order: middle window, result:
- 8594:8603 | -0.48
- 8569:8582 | -0.66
